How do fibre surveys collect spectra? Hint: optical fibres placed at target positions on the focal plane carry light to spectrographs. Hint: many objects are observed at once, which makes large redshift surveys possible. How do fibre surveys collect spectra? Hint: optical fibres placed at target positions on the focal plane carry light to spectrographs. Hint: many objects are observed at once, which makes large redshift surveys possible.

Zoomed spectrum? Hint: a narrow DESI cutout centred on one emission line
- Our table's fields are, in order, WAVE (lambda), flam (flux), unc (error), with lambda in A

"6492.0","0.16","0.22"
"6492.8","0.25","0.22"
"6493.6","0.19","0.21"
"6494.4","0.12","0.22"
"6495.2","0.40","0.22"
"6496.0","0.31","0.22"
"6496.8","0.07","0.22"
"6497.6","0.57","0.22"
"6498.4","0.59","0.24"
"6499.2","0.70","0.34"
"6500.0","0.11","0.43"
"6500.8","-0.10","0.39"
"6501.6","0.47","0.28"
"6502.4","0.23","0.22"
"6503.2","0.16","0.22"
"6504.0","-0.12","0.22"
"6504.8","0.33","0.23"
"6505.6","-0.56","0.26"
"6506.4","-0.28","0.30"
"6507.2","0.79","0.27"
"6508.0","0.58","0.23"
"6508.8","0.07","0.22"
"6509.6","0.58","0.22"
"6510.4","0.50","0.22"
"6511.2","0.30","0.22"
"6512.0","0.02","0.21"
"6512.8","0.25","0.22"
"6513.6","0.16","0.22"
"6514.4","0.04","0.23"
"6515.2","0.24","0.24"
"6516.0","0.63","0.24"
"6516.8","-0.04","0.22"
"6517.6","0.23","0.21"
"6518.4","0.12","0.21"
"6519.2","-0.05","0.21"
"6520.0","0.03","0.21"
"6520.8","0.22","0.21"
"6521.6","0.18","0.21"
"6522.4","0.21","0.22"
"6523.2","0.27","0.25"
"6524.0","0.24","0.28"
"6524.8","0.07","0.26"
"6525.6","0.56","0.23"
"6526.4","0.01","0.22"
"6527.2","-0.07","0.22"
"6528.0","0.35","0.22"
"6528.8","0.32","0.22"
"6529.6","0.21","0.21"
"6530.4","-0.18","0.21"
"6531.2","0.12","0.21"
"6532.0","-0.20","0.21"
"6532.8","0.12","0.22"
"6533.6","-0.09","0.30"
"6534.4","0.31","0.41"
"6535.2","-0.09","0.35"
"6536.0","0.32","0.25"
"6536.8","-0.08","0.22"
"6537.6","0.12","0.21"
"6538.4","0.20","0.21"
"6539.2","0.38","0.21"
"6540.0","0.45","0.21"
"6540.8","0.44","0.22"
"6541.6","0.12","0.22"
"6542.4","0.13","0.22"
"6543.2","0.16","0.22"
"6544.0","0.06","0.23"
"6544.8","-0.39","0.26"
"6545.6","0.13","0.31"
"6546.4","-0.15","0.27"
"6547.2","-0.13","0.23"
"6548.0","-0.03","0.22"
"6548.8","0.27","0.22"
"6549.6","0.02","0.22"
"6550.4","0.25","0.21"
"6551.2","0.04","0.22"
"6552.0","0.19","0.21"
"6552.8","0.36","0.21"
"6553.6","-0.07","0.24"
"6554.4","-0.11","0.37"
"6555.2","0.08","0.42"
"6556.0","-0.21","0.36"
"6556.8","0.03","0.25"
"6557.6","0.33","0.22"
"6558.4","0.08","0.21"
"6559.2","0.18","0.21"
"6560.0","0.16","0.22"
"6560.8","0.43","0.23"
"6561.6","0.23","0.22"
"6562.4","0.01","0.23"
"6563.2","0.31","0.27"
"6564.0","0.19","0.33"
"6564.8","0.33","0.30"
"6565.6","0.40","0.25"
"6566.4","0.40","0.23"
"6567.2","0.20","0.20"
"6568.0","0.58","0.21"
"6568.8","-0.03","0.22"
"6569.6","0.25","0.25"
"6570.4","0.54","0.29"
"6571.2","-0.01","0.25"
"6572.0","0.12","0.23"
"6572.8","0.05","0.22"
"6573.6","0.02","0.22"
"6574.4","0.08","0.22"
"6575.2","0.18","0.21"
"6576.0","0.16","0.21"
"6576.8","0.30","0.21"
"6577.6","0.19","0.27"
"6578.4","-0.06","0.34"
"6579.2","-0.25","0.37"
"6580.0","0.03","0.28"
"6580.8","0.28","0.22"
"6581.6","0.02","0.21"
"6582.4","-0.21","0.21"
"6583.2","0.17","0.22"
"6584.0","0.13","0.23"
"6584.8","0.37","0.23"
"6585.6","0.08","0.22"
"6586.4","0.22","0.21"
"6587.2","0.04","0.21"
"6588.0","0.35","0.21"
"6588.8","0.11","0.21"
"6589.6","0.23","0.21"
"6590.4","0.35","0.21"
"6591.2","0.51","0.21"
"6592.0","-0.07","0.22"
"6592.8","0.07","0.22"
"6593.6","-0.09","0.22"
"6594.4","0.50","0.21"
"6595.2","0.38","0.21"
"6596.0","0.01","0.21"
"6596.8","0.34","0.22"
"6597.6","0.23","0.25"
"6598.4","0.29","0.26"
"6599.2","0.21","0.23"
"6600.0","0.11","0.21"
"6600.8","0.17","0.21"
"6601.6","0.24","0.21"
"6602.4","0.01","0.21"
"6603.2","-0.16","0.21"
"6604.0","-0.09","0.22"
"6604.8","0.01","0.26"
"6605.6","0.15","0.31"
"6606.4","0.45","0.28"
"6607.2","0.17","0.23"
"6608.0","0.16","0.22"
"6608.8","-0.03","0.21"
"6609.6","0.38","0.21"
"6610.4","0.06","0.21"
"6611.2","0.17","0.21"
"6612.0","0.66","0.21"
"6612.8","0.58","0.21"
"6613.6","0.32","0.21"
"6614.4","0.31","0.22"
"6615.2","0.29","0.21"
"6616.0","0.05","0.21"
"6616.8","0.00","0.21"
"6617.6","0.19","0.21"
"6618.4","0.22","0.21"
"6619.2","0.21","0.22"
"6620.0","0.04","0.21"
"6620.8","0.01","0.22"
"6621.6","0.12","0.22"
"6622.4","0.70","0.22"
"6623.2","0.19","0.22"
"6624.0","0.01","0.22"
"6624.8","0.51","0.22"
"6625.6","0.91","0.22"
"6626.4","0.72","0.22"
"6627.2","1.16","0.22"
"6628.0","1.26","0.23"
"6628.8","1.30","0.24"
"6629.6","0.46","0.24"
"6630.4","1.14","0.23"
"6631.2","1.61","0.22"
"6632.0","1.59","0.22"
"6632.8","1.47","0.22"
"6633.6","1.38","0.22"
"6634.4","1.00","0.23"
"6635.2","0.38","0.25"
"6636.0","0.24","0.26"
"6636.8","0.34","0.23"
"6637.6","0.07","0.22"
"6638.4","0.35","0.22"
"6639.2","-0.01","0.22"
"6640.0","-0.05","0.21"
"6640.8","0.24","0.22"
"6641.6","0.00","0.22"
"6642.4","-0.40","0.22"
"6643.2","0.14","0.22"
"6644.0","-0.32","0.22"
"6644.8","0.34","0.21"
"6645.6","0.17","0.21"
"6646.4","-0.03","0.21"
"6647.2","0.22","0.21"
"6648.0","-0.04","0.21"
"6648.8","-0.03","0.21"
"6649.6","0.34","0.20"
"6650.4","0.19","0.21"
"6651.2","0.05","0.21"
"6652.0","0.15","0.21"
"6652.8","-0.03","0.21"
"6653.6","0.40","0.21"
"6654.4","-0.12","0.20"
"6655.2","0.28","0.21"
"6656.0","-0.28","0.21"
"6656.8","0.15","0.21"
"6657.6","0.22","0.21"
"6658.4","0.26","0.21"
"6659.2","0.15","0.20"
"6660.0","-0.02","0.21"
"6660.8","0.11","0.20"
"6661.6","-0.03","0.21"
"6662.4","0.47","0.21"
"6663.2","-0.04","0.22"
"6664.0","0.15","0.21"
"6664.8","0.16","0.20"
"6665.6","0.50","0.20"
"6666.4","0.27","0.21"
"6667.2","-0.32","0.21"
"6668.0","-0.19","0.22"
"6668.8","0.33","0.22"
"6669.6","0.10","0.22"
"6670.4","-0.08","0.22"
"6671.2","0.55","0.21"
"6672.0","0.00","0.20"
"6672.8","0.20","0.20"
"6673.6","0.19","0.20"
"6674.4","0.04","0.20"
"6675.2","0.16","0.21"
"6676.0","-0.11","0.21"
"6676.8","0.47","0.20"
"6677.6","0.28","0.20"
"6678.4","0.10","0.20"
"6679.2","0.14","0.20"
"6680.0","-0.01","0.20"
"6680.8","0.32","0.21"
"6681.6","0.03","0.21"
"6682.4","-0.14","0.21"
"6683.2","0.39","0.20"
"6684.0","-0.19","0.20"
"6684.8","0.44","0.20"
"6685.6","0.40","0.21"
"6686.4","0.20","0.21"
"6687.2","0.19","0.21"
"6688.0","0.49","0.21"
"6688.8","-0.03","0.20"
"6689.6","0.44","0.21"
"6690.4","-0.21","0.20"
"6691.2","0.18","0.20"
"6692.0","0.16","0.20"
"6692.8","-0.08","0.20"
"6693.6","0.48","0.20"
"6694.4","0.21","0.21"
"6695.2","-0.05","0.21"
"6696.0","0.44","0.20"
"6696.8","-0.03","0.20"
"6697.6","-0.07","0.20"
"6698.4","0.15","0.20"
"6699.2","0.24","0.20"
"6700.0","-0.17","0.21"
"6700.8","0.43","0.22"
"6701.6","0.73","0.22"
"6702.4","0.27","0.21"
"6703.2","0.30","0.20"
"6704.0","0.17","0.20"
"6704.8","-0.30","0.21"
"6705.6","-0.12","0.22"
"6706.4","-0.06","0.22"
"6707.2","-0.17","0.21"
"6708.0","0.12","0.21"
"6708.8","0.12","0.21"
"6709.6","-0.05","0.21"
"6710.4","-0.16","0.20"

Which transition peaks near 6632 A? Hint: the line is [O II] 3727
